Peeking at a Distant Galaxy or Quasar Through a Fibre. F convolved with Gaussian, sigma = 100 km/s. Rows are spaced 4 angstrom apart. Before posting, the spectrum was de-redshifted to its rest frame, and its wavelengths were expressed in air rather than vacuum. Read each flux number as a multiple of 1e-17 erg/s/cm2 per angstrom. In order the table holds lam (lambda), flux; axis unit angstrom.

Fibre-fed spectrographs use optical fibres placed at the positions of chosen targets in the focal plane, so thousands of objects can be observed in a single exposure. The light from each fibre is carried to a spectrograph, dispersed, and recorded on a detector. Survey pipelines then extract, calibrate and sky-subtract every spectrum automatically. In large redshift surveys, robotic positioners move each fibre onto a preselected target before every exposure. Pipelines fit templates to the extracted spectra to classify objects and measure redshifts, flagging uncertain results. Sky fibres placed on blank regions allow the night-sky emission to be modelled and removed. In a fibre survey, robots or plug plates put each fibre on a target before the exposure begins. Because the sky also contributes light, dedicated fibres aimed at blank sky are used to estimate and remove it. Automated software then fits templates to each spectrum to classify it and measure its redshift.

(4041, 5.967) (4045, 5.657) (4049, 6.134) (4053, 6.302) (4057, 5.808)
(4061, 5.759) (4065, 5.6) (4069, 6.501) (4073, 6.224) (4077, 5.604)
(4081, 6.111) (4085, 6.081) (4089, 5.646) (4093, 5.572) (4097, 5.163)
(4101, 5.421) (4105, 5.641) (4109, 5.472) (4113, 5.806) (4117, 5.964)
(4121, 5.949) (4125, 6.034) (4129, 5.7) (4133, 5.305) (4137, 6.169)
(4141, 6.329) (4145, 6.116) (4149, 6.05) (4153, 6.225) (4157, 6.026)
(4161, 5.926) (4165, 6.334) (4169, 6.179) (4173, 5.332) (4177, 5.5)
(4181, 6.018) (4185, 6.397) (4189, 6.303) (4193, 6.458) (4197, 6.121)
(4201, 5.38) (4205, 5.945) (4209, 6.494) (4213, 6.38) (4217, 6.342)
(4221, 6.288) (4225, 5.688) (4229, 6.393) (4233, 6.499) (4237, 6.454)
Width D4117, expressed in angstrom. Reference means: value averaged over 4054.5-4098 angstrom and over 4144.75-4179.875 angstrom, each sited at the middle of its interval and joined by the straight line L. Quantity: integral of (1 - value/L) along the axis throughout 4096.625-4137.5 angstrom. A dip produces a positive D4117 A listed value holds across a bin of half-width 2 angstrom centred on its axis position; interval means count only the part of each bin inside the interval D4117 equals 1.4 angstrom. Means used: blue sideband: 5.85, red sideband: 5.96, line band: 5.7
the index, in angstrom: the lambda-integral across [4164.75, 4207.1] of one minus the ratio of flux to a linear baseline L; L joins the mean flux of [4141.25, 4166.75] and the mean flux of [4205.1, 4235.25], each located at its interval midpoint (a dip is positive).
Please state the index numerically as 1.46 angstrom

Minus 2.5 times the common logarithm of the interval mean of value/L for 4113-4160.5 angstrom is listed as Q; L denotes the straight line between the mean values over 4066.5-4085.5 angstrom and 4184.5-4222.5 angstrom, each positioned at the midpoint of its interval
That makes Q 0.03 mag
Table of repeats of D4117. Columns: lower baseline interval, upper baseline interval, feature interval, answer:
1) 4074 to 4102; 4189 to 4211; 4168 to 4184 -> 0.64 angstrom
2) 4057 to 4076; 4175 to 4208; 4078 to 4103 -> 1.35 angstrom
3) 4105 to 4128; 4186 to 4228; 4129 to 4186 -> -0.05 angstrom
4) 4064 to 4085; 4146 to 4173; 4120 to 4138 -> 0.74 angstrom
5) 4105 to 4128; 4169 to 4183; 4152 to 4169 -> -1.18 angstrom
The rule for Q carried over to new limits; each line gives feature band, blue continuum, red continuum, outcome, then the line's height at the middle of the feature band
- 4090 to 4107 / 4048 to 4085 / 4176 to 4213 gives 0.11 mag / 6.03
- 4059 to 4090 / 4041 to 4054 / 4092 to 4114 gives -0.04 mag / 5.76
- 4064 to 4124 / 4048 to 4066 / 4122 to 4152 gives 0.03 mag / 5.94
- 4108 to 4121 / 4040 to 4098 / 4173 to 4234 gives 0.03 mag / 5.96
